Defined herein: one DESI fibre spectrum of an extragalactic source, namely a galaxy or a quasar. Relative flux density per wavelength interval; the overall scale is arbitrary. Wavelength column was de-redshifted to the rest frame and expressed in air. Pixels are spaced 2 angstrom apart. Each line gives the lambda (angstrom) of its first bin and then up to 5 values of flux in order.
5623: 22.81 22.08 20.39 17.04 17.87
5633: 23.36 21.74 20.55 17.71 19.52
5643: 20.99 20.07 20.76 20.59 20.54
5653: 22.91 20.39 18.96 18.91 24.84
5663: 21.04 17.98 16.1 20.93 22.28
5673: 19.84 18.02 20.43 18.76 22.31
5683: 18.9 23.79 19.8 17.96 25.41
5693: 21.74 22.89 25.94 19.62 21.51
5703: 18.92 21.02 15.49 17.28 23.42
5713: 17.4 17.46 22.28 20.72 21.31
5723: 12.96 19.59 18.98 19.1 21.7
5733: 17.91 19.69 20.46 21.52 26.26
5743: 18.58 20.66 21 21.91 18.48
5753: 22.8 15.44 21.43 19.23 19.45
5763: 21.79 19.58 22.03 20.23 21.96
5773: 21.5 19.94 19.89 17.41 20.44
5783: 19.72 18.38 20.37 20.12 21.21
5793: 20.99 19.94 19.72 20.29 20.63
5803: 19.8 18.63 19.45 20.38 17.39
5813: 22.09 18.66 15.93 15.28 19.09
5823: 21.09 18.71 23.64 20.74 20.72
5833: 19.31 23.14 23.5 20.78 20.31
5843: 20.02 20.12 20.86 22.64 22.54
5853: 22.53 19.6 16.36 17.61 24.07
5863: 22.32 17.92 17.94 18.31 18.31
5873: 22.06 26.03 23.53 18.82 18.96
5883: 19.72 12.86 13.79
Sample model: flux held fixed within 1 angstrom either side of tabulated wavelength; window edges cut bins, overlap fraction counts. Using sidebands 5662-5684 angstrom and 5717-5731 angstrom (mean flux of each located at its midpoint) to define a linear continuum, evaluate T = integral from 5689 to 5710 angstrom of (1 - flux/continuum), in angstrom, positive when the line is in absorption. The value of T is -1.49 angstrom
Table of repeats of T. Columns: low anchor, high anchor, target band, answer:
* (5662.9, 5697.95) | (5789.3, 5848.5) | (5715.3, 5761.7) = 1.05 angstrom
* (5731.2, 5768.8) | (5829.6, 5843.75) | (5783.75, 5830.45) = 2.71 angstrom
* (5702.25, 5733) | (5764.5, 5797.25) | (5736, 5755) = -1.33 angstrom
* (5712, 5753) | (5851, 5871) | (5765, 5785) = -0.33 angstrom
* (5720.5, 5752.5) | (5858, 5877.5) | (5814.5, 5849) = 0.57 angstrom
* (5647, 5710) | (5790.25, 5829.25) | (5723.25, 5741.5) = 0.03 angstrom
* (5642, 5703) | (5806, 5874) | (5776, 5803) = 0.50 angstrom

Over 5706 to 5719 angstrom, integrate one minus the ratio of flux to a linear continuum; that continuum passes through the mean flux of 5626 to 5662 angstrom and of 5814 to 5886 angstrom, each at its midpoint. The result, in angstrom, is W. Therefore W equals 0.8 angstrom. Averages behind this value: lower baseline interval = 20.4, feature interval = 19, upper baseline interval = 20.1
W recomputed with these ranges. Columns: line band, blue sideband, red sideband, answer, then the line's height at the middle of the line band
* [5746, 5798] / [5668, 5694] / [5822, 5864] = 1.75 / 20.9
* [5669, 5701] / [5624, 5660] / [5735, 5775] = -1.19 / 20.4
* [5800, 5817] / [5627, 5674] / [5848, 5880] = 0.94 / 20.5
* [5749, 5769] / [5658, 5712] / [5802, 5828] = -0.32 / 19.8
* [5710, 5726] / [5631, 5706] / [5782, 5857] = 0.88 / 20.5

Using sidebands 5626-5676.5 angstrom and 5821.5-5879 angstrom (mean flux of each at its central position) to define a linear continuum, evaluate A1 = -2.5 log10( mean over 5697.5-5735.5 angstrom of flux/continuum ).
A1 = 0.05 mag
